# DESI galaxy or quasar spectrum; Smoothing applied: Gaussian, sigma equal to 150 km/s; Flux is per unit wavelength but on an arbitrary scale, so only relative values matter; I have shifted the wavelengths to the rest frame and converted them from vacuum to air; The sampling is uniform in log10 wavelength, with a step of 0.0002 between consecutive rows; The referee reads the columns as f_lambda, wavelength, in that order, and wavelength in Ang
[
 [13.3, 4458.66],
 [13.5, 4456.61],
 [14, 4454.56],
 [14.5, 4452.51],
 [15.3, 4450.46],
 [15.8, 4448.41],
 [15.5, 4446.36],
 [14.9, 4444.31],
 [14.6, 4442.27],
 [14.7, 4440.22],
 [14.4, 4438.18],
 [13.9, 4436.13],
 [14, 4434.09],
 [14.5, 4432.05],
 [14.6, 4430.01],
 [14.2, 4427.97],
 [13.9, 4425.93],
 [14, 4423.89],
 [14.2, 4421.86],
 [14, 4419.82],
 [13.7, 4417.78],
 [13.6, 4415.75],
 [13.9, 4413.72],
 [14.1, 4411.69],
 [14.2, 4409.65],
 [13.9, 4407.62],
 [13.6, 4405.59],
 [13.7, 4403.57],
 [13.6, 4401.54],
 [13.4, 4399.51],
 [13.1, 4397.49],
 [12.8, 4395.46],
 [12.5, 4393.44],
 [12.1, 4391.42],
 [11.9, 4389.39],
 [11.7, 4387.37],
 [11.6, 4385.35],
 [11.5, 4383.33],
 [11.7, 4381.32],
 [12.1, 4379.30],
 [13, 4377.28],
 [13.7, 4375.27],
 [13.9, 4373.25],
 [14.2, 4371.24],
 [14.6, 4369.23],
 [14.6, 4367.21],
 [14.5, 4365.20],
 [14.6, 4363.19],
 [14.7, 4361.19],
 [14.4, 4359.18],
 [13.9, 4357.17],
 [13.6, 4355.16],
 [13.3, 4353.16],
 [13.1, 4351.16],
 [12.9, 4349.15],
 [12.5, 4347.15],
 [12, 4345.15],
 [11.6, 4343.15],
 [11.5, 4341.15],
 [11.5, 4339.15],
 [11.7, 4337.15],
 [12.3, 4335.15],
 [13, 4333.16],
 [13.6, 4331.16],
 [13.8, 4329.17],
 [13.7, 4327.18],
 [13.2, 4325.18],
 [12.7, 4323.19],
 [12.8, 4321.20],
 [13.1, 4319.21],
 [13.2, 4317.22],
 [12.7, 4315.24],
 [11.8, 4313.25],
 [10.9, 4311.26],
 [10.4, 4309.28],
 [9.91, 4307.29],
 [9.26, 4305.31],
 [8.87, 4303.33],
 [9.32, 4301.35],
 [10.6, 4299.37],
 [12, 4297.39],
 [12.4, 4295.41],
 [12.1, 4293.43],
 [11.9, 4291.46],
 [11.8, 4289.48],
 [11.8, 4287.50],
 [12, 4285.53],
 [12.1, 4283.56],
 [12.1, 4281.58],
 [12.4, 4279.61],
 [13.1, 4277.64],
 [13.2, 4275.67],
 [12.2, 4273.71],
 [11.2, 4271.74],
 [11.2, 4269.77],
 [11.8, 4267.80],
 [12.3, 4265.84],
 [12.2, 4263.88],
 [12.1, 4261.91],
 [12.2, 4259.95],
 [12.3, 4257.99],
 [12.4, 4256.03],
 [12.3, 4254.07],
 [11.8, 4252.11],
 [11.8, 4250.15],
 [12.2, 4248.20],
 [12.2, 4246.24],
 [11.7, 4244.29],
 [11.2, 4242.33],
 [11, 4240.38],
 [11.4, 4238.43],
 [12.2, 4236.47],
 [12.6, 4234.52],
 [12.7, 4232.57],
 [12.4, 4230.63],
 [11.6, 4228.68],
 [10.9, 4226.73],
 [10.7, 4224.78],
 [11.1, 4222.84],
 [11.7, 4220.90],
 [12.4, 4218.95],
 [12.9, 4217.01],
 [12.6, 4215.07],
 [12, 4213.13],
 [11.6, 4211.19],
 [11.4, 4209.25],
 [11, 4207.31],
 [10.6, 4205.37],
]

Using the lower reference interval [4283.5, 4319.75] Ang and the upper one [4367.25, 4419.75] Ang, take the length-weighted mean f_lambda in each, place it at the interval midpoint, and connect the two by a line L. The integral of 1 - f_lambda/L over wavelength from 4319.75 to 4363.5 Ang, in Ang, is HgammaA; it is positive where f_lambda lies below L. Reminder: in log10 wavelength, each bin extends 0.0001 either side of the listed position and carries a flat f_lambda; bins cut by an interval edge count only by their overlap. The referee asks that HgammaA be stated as -3.1 Ang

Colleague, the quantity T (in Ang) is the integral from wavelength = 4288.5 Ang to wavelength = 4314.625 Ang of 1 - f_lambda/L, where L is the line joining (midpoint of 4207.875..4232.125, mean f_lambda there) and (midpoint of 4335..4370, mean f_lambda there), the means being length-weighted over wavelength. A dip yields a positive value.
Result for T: 3.6 Ang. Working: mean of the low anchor 11.8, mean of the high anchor 13.2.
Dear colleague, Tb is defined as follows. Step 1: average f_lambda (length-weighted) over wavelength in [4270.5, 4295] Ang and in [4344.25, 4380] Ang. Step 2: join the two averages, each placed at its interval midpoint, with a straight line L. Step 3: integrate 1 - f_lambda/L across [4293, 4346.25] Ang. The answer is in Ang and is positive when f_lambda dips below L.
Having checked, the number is 4.19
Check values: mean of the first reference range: 12.2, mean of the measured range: 11.9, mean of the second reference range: 13.7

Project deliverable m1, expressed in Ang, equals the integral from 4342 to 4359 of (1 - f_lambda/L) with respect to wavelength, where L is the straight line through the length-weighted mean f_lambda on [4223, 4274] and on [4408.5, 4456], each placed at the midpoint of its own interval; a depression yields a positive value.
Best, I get 0.4 Ang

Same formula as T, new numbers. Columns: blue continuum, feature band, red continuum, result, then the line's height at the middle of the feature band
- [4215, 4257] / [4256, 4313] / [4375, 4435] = 3.3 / 12.3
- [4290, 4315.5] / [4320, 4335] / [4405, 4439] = -2.1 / 11.6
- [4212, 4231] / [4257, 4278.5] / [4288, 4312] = -1.8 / 11.2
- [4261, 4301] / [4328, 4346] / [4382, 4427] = 0.3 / 12.5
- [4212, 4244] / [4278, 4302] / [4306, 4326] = 0.4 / 12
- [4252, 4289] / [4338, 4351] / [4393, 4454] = 1.0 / 13.1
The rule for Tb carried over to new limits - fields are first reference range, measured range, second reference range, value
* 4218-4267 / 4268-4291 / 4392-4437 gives 0.4 Ang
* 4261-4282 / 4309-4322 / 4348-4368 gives 0.9 Ang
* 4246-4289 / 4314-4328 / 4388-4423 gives -0.4 Ang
